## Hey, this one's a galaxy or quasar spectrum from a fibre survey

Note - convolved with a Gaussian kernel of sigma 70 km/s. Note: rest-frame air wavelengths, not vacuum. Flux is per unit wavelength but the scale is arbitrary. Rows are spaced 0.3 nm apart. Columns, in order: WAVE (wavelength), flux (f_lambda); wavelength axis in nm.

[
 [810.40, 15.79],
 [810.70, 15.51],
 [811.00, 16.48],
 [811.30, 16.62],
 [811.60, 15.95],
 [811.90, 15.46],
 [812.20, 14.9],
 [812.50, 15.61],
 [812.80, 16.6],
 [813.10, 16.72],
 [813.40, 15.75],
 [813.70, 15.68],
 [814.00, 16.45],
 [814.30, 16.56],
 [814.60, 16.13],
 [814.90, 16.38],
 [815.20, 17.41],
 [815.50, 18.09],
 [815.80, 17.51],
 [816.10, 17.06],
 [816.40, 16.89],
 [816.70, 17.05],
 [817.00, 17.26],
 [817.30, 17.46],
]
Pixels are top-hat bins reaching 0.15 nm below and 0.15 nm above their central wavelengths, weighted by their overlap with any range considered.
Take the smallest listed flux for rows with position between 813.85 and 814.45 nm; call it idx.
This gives 16.45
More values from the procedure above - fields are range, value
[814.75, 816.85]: 16.38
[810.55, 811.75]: 15.51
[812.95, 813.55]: 15.75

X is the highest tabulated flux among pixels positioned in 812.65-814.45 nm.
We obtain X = 16.72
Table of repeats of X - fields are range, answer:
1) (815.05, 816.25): 18.09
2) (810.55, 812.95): 16.62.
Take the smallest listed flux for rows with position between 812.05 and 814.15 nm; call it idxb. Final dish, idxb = 14.9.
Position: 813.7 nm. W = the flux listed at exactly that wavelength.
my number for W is 15.68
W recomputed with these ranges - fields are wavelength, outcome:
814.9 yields 16.38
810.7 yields 15.51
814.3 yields 16.56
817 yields 17.26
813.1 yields 16.72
